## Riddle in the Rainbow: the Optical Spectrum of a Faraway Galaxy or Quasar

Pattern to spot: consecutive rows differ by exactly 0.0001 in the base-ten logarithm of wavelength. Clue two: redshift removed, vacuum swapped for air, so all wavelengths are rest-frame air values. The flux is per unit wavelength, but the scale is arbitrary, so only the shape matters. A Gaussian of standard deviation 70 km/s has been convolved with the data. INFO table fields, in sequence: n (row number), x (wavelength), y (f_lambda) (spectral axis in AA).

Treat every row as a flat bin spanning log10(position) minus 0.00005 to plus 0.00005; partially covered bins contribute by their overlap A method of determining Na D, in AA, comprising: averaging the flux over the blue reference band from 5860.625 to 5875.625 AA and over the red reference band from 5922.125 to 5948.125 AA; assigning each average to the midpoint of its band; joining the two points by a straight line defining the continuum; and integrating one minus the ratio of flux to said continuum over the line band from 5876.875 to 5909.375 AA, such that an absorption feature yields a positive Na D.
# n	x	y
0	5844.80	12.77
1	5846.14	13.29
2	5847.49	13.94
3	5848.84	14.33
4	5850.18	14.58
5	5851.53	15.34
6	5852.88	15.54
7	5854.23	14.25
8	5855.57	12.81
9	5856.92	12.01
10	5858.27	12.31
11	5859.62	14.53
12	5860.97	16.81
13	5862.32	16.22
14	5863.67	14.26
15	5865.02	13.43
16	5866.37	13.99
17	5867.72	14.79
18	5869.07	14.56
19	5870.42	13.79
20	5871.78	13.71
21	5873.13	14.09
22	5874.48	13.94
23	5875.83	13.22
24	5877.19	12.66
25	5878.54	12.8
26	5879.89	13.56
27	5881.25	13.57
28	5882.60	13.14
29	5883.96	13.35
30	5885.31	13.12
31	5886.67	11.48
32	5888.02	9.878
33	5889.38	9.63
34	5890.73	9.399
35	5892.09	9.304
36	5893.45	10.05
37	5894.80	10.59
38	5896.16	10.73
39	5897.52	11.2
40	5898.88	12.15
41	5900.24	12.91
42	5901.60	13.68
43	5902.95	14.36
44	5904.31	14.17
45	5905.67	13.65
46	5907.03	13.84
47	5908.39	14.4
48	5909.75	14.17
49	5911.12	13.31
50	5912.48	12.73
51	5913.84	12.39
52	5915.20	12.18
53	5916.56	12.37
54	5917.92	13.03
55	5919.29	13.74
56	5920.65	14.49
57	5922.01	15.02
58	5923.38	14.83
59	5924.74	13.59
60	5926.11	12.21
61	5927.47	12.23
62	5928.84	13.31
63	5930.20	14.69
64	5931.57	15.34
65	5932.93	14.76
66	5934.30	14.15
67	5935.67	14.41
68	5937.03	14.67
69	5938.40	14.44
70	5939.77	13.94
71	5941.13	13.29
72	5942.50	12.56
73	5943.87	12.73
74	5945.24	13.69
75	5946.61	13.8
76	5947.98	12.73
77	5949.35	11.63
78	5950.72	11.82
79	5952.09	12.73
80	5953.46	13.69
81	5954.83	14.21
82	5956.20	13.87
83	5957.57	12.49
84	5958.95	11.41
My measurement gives 4.4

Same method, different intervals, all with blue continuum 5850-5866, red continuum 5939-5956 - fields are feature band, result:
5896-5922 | 0.8 AA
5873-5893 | 2.7 AA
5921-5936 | -0.8 AA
